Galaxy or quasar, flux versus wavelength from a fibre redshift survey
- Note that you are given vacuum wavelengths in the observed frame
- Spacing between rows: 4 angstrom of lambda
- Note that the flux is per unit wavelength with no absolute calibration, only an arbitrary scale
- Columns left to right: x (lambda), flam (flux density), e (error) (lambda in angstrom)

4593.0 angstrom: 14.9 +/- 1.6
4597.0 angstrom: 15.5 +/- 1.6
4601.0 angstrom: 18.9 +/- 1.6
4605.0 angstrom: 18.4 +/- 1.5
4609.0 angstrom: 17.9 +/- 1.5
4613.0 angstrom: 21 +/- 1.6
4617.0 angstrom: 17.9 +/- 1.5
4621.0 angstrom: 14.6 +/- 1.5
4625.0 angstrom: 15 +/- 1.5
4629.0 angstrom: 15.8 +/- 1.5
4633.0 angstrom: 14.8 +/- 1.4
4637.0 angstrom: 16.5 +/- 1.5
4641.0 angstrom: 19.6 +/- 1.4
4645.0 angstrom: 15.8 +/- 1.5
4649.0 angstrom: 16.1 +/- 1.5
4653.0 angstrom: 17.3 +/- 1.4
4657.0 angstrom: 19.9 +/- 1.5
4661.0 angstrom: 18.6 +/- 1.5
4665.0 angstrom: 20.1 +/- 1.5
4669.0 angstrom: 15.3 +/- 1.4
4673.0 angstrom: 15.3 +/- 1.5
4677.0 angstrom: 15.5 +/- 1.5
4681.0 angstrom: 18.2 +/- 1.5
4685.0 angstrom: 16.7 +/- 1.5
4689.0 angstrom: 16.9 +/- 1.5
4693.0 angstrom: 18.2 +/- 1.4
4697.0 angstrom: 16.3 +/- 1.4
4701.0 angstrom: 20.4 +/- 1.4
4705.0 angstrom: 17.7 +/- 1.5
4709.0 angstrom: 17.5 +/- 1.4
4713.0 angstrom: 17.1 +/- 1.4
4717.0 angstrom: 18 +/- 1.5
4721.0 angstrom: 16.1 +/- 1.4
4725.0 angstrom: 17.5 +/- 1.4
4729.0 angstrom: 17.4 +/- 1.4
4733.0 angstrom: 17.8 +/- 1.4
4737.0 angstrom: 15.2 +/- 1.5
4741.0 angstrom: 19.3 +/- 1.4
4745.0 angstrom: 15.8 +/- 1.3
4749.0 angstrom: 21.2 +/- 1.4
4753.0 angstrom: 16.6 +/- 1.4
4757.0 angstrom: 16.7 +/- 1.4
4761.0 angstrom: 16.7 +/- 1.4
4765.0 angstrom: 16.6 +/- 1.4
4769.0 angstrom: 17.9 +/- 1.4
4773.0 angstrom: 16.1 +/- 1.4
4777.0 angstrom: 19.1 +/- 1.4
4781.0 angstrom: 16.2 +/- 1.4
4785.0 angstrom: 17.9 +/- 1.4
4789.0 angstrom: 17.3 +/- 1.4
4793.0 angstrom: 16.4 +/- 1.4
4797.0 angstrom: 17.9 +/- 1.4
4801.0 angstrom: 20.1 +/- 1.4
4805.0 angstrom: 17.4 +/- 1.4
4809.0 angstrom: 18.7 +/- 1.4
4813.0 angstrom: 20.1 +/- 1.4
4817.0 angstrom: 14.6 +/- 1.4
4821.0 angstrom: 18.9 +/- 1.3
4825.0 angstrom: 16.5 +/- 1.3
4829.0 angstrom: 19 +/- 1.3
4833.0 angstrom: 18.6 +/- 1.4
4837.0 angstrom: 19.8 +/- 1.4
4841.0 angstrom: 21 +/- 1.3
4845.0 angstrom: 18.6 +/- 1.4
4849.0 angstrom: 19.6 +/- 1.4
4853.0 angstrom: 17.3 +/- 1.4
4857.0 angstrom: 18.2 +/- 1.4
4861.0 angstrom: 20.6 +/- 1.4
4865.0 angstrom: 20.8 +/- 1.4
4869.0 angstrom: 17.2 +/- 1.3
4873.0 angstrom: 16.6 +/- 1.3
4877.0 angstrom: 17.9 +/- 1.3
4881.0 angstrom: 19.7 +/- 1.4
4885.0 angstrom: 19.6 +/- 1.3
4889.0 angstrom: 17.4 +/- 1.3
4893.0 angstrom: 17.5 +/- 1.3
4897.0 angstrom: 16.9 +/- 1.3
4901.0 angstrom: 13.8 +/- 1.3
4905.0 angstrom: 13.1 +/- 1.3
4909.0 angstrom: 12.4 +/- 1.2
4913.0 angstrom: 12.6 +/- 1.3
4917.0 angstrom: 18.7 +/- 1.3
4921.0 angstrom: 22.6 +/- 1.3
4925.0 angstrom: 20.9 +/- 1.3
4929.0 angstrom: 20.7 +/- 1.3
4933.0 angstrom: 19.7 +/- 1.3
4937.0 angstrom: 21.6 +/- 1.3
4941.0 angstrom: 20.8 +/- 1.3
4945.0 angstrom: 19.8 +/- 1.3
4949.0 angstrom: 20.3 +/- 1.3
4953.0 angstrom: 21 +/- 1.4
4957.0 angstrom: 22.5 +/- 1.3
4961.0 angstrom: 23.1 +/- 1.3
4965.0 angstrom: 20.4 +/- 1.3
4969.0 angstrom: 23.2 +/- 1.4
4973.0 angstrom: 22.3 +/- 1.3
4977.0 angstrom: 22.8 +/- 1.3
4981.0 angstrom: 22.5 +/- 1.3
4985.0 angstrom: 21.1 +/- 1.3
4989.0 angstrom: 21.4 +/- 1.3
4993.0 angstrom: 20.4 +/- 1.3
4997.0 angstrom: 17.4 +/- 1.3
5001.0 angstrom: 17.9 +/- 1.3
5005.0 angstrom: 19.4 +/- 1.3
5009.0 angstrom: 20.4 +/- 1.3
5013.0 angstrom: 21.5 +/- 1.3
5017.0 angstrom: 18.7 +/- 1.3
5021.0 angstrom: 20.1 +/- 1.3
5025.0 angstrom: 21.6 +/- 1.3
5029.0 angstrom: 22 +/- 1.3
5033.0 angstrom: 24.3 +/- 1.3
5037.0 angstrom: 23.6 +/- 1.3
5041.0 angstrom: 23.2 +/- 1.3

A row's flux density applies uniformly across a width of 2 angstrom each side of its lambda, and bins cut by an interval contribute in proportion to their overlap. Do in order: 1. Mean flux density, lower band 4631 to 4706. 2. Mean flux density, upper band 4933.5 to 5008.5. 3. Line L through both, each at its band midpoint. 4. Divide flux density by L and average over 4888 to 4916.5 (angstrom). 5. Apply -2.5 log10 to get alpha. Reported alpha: 0.324 mag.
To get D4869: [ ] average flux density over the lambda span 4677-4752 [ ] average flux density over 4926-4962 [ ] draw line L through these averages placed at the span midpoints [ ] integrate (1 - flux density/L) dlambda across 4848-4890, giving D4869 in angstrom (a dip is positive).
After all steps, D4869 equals 2.6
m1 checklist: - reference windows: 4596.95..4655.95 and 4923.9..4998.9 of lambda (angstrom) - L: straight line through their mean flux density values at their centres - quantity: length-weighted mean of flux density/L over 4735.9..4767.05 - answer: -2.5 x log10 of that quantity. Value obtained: 0.08 mag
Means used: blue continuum 17.1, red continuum 21.2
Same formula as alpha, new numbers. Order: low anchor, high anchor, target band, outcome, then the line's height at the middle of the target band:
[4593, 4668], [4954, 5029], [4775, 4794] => 0.09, 18.9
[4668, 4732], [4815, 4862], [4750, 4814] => 0.02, 18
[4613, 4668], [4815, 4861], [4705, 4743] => 0.02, 17.7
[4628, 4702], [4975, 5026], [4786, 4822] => 0.04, 18.5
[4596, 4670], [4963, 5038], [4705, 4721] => 0.05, 18.2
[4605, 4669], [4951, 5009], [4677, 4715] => 0.03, 18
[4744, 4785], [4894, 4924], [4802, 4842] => -0.10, 16.8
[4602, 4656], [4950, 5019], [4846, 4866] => 0.02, 19.5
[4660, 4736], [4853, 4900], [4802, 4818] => -0.01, 17.9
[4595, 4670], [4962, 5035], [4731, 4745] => 0.07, 18.4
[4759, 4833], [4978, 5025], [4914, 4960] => -0.07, 19.4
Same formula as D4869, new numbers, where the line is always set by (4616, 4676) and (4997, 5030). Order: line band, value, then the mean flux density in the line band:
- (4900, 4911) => 3.5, 13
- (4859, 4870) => -0.6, 19.7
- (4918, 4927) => -1.0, 21.4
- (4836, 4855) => -0.7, 19.2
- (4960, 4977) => -2.3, 22.3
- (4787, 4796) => 0.5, 17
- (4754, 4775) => 1.2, 16.8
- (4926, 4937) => -0.7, 20.5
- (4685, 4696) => -0.1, 17.3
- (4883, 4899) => 0.9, 17.9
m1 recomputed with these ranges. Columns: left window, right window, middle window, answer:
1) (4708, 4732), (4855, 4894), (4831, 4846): -0.074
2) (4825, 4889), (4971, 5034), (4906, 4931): 0.110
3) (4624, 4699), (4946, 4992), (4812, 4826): 0.119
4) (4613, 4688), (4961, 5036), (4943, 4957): -0.010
